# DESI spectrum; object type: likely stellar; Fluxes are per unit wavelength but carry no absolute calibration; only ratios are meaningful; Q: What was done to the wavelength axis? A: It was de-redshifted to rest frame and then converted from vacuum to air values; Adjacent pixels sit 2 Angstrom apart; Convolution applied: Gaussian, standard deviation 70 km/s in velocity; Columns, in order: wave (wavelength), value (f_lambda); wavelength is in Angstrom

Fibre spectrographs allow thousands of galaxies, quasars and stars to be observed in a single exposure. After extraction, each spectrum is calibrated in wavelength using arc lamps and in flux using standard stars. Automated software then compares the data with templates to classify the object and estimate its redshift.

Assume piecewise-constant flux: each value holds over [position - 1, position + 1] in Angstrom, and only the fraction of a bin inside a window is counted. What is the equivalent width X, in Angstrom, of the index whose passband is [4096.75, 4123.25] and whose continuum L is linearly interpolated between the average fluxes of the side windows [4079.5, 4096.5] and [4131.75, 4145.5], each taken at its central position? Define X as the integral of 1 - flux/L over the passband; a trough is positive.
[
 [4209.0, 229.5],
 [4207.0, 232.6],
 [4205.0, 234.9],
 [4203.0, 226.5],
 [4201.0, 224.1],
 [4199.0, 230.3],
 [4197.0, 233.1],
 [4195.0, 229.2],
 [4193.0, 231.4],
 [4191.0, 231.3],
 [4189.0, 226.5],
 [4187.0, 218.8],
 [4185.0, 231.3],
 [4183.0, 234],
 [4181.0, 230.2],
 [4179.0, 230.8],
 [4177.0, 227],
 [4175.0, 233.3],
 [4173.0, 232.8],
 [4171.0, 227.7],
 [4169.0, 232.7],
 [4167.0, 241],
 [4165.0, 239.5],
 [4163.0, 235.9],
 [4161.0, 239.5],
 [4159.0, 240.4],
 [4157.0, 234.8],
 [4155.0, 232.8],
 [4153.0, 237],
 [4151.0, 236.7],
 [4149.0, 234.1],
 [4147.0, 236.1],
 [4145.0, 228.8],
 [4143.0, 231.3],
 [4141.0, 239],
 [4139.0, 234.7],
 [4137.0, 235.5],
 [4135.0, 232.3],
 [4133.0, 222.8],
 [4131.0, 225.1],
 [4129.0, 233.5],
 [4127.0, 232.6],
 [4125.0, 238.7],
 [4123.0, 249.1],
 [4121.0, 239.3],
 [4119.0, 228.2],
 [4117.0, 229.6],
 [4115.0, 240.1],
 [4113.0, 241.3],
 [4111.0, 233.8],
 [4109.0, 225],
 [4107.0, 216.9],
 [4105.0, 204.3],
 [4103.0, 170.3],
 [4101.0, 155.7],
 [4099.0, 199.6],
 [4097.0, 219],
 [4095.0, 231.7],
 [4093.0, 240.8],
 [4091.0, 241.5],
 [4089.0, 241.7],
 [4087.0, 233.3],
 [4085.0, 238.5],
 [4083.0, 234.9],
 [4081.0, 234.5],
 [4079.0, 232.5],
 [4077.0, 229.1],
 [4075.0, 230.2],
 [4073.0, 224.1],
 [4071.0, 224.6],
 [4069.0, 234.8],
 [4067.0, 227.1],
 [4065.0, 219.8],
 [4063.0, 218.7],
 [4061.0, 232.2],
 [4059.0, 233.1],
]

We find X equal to 2.0 Angstrom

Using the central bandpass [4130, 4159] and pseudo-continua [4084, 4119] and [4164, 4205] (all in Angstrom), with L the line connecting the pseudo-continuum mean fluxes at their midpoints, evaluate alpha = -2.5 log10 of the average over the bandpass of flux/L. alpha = -0.03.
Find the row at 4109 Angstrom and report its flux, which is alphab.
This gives 225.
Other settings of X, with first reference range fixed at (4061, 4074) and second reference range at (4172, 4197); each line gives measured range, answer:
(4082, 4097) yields -0.7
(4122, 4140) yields -0.5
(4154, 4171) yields -0.6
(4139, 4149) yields -0.2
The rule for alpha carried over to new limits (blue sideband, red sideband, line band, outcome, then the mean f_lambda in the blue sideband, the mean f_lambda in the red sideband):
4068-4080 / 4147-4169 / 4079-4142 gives 0.02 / 229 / 237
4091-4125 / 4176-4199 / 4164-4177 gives -0.03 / 221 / 229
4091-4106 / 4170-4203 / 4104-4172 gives -0.08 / 206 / 229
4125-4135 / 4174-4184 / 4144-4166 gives -0.03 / 230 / 231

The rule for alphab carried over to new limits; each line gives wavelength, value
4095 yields 231.7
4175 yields 233.3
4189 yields 226.5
